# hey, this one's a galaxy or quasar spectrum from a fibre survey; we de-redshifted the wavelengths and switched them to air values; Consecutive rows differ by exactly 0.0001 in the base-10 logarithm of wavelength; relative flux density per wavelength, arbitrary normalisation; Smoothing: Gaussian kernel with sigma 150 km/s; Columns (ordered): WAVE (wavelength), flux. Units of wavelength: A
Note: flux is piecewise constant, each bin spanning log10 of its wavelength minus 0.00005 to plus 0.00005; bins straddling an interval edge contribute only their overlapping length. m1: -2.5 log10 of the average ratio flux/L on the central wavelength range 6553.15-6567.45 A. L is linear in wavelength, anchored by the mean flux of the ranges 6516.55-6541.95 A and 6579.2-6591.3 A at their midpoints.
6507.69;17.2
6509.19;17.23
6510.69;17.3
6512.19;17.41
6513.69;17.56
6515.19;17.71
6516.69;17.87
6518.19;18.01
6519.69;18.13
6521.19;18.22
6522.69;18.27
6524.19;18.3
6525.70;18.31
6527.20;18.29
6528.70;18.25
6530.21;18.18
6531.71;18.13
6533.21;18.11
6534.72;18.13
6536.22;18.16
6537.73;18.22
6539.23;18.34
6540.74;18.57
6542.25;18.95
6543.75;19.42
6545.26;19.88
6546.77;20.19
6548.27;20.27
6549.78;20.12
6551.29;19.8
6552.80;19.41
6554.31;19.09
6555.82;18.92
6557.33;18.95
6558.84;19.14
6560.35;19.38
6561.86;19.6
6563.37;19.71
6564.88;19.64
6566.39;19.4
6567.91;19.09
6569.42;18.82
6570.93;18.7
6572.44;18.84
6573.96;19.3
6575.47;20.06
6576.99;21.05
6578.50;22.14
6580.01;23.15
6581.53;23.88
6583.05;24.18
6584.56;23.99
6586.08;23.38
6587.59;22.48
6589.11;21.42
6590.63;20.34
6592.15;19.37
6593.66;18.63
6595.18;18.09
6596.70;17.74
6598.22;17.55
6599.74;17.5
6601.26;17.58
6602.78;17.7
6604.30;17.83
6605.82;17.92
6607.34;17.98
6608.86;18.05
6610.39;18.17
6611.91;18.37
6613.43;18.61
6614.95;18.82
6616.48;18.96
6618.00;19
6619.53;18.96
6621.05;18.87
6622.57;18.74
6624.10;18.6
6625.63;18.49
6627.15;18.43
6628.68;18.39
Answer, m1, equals 0.08 mag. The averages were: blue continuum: 18.2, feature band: 19.3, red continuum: 22.9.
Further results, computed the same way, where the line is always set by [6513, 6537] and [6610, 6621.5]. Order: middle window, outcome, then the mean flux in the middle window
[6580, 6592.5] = -0.21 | 22.5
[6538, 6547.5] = -0.05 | 19.2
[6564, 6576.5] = -0.05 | 19.3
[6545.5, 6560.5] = -0.07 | 19.5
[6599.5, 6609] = 0.05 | 17.8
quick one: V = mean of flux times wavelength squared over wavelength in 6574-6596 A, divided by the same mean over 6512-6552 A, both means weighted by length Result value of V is 1.18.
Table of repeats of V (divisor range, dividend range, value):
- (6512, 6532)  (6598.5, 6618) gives 1.03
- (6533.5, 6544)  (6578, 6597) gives 1.18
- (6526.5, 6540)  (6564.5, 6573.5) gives 1.06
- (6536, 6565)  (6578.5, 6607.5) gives 1.06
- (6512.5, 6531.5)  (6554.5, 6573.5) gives 1.07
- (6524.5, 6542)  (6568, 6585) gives 1.17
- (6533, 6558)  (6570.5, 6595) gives 1.13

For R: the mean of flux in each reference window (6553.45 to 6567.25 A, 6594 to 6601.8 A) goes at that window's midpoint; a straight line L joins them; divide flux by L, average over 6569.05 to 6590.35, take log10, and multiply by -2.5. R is -0.17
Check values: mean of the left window 19.3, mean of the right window 17.7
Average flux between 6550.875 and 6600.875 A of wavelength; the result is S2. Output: 20.1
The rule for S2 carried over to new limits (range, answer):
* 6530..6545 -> 18.5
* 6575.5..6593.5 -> 22.1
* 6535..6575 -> 19.2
